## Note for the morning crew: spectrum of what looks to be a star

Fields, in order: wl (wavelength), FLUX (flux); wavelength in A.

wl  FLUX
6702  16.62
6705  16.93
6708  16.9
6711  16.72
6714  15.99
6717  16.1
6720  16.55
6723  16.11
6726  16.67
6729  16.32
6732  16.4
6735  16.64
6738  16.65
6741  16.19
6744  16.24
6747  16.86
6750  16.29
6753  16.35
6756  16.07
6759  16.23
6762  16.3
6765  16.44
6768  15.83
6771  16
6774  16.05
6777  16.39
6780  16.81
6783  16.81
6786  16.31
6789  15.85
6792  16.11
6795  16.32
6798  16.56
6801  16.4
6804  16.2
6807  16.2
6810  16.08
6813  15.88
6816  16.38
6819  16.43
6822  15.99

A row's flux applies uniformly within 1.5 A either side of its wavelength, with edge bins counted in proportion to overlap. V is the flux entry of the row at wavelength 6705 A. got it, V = 16.93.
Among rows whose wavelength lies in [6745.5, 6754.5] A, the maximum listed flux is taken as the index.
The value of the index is 16.86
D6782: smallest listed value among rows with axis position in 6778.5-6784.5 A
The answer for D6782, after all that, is 16.81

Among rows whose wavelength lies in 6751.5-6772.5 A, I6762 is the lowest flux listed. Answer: 15.83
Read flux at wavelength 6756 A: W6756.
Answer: 16.07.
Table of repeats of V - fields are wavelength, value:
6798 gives 16.56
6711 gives 16.72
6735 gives 16.64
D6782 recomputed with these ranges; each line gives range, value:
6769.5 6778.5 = 16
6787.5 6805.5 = 15.85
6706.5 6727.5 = 15.99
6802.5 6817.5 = 15.88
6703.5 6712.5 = 16.72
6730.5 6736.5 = 16.4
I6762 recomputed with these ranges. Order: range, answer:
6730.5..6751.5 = 16.19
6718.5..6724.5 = 16.11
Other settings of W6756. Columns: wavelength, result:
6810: 16.08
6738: 16.65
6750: 16.29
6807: 16.2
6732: 16.4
